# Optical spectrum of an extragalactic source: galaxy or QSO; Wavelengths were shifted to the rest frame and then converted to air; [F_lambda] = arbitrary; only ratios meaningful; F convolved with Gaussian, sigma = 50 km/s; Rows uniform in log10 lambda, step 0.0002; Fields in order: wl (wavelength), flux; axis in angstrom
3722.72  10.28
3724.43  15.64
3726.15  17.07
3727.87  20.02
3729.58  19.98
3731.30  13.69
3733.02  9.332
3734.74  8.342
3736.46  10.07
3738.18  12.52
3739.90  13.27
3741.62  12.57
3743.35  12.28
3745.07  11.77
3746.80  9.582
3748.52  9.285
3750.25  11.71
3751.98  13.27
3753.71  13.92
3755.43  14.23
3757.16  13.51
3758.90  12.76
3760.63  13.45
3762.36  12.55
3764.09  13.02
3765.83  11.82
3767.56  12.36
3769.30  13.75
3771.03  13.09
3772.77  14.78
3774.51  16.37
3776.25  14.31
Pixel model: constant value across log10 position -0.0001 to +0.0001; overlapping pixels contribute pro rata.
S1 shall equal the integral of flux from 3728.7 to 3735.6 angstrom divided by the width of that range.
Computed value 12.9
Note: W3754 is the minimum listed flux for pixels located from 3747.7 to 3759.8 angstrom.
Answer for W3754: 9.285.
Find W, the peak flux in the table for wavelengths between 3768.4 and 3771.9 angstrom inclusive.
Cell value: 13.75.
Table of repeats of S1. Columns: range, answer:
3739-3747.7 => 11.9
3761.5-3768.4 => 12.4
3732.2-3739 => 10.1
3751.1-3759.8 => 13.5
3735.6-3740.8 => 12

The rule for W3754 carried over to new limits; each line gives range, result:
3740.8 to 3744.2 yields 12.28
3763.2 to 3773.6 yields 11.82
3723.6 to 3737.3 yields 8.342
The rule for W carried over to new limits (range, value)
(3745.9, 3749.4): 9.582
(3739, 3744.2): 13.27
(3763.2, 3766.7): 13.02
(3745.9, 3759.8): 14.23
